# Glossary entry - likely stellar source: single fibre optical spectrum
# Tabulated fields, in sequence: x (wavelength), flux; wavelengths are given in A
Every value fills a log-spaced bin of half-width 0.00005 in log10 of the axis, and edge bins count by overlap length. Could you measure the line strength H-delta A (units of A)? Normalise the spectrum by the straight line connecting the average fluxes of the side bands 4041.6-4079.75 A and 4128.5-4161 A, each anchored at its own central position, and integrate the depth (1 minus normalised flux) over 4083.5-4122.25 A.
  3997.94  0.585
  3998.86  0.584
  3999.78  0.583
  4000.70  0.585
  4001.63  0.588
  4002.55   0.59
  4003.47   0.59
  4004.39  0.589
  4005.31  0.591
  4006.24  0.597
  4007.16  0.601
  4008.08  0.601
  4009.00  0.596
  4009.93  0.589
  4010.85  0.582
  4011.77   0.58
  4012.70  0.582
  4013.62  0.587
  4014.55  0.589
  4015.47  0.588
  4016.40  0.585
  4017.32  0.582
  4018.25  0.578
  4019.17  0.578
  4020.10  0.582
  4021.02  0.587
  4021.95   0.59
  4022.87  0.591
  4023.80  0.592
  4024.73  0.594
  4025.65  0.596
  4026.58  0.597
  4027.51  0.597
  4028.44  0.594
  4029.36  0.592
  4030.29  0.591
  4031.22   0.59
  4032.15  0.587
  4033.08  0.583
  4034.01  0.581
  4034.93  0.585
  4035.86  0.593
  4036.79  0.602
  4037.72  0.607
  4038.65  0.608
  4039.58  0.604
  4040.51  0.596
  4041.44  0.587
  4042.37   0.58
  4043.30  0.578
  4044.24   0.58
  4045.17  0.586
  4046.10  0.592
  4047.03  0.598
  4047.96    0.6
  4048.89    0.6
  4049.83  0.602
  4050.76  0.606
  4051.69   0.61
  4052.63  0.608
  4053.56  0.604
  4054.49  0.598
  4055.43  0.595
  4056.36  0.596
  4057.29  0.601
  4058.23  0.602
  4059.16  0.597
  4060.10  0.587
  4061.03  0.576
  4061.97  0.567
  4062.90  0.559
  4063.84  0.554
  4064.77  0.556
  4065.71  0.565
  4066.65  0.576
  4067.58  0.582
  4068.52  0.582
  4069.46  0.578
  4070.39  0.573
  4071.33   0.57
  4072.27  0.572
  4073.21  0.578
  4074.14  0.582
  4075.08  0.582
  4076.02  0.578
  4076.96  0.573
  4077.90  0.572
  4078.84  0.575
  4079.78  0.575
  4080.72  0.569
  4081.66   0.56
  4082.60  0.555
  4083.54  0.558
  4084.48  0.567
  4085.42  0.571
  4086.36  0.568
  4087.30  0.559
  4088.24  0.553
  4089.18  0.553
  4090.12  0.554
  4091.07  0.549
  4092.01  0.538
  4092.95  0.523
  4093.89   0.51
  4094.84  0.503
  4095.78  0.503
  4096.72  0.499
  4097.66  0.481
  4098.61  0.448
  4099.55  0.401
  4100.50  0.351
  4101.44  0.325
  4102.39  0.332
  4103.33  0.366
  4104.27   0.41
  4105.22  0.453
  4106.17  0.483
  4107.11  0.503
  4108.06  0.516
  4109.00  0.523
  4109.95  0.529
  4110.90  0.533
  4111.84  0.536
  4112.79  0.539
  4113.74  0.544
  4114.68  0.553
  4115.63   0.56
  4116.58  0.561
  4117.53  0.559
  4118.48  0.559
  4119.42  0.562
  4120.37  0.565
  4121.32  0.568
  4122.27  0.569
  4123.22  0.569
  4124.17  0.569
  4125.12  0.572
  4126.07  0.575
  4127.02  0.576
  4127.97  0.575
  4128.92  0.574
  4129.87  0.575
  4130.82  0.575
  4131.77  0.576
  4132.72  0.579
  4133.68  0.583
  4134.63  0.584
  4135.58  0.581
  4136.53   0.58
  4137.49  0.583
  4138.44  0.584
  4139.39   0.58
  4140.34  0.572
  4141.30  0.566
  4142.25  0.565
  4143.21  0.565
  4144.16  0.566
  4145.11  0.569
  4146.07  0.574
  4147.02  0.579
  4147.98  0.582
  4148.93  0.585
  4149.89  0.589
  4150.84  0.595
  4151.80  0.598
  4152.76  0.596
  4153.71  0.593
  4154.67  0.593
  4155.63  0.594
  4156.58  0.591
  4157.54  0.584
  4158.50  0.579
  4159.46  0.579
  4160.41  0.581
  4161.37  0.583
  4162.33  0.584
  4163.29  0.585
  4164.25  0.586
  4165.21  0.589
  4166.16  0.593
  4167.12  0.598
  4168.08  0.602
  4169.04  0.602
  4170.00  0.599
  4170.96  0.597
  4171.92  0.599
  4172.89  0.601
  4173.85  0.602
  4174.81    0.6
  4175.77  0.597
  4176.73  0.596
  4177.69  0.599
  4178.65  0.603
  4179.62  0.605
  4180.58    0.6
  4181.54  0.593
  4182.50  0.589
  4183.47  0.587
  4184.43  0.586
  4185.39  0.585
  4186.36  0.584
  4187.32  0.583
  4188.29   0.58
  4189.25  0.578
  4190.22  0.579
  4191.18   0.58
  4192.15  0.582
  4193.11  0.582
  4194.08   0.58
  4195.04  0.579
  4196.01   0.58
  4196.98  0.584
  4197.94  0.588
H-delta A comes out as 4.9 A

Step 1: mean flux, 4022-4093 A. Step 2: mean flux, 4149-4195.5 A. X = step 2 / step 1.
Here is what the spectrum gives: 1.01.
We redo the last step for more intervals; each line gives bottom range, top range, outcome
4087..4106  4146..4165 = 1.25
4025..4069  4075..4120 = 0.88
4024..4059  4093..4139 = 0.88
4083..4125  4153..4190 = 1.15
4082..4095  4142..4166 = 1.06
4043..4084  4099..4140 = 0.91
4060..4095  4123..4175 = 1.04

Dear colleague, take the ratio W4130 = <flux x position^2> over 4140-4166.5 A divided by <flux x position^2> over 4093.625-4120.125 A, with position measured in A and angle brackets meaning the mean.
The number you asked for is 1.22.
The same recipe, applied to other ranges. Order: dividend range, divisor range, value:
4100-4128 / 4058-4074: 0.91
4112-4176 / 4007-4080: 1.04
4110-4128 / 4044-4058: 0.97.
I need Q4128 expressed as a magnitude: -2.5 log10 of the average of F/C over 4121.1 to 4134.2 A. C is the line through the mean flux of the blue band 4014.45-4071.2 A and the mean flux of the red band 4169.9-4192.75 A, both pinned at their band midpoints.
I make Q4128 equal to 0.031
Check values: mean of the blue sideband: 0.589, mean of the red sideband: 0.592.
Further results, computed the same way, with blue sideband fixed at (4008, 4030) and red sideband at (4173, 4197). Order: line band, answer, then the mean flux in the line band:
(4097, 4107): 0.39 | 0.41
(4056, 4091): 0.03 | 0.572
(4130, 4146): 0.02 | 0.575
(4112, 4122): 0.06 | 0.556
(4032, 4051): -0.01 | 0.593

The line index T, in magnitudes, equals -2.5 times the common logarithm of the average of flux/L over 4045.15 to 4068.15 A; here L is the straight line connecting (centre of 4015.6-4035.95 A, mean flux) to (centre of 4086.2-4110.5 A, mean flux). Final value -0.09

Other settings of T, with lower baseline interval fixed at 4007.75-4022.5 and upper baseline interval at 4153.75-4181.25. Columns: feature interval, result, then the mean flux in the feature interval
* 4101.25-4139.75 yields 0.100 mag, 0.539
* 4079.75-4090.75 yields 0.054 mag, 0.561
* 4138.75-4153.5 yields 0.025 mag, 0.579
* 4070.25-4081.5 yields 0.028 mag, 0.574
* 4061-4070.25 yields 0.036 mag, 0.569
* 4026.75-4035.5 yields -0.005 mag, 0.589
